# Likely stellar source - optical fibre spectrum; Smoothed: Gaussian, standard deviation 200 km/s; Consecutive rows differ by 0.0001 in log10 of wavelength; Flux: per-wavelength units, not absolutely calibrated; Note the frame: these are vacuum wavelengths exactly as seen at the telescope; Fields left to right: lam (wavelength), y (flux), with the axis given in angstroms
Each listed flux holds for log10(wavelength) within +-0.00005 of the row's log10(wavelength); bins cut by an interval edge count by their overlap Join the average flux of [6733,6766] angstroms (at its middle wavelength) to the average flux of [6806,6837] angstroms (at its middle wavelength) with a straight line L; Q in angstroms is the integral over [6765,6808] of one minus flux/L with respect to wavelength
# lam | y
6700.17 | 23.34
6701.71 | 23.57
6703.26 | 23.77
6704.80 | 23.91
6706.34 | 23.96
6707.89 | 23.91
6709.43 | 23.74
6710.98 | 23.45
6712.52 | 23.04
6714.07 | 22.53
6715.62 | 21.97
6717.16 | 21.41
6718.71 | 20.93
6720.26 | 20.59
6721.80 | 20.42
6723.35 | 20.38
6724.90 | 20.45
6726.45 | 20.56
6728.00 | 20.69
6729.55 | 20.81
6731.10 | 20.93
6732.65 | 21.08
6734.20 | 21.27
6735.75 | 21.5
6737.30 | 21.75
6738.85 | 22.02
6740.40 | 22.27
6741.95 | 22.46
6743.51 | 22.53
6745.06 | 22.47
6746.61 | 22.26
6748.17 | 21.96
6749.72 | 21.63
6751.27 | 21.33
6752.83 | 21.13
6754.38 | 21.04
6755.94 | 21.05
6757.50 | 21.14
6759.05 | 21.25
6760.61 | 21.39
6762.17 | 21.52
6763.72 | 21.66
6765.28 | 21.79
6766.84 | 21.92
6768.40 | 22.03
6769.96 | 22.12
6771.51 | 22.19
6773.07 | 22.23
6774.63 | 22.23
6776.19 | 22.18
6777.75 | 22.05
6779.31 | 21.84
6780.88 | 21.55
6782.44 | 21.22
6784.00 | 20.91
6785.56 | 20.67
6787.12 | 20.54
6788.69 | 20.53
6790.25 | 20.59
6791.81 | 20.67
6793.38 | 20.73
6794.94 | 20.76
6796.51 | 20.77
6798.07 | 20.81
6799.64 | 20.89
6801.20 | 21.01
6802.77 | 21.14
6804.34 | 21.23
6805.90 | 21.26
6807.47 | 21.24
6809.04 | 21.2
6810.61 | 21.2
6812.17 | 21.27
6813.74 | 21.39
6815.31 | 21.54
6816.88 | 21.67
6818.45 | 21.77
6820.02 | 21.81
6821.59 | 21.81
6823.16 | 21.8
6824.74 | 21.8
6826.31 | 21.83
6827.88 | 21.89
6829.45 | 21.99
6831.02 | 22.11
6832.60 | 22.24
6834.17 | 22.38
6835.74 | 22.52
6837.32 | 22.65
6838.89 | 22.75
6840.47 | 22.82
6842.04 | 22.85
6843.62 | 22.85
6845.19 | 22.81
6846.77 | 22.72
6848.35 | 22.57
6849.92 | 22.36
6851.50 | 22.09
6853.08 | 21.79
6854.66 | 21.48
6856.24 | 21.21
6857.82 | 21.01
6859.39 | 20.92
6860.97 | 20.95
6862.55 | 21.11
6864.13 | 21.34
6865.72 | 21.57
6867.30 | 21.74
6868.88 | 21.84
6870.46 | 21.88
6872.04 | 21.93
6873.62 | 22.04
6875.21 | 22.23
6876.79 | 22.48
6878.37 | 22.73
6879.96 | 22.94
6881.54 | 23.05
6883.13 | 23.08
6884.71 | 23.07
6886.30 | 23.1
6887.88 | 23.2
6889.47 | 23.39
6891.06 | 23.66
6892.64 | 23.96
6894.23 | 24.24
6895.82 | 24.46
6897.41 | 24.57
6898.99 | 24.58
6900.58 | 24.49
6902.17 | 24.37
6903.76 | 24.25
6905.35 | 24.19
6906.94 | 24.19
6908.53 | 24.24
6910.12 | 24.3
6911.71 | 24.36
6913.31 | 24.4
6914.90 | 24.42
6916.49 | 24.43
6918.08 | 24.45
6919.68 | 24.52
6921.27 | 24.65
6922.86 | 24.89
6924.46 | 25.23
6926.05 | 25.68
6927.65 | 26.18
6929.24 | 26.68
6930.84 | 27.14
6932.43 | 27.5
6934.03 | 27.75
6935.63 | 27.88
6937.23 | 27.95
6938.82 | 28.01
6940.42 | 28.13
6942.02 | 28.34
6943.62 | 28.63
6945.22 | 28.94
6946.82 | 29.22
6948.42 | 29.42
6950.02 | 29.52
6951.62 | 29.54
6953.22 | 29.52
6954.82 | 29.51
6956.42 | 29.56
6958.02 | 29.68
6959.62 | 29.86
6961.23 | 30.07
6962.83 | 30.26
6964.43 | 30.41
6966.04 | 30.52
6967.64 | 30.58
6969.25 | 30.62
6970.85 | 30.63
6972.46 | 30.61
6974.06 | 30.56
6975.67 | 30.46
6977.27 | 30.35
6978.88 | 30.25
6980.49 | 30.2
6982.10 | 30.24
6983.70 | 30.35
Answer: 0.8 angstroms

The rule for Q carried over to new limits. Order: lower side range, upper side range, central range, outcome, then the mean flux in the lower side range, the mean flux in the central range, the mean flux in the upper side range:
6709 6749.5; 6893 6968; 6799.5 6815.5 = 1.7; 21.7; 21.2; 26.9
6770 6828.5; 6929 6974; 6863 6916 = 5.5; 21.4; 23.3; 29.2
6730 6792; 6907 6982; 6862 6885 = 3.0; 21.6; 22.2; 28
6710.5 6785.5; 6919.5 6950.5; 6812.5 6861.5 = 4.7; 21.6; 22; 27.3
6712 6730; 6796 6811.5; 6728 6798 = -1.3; 21.1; 21.5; 21.1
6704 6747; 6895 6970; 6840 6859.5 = 2.2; 21.9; 22.2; 27.1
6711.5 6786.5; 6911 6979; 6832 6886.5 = 6.6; 21.6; 22.2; 28.2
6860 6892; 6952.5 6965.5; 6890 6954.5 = 1.1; 22.4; 26.1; 29.9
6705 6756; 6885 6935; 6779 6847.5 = 4.6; 21.8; 21.6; 24.8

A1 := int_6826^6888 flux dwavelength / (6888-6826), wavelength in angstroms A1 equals 22.2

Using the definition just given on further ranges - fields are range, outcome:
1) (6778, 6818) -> 21.1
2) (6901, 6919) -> 24.3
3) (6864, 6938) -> 24.2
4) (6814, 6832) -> 21.8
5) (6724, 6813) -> 21.4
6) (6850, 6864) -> 21.4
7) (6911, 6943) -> 26.1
